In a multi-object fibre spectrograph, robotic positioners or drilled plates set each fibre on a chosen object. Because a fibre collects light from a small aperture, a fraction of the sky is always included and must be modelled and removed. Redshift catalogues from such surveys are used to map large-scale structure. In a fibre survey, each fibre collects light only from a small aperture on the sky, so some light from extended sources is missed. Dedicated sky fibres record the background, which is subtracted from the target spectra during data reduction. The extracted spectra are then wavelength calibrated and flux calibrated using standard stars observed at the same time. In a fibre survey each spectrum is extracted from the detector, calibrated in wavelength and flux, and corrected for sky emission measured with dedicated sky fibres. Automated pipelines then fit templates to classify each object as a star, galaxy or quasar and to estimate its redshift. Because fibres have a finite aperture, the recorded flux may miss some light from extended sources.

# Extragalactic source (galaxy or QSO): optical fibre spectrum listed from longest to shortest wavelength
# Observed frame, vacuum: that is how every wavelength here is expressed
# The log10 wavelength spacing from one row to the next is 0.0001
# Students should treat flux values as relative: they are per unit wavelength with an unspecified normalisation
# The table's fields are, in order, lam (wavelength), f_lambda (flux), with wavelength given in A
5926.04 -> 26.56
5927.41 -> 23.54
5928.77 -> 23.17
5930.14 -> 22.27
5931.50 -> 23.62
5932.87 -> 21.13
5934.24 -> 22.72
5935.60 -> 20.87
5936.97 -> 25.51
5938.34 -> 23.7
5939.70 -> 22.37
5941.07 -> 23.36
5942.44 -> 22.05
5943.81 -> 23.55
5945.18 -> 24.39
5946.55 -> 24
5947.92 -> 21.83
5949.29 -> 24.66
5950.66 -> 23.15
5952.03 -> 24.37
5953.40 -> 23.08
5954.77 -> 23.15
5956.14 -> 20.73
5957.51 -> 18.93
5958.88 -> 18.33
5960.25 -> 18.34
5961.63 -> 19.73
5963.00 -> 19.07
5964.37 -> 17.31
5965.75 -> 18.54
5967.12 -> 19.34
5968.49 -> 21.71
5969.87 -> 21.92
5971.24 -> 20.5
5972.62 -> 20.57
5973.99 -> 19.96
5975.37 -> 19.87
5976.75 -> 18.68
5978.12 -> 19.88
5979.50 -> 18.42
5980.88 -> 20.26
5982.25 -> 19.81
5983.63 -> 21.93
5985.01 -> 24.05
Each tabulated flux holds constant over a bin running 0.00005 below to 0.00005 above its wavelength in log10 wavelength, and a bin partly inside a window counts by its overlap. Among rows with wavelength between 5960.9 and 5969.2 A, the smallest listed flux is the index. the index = 17.31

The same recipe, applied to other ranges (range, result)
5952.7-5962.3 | 18.33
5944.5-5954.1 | 21.83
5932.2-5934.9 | 21.13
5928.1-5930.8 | 22.27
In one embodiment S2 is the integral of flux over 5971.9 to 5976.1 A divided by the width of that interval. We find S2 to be 20.1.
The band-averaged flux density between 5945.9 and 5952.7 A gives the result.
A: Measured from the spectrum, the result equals 23.6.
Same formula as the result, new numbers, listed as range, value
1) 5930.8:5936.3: 22.1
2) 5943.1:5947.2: 23.9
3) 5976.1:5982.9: 19.4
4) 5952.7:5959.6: 20.9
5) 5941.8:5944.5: 22.8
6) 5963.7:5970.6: 19.8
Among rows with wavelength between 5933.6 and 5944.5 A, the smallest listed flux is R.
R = 20.87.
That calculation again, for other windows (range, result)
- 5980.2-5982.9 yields 19.81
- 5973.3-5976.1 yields 19.87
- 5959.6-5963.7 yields 18.34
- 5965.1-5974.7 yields 18.54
